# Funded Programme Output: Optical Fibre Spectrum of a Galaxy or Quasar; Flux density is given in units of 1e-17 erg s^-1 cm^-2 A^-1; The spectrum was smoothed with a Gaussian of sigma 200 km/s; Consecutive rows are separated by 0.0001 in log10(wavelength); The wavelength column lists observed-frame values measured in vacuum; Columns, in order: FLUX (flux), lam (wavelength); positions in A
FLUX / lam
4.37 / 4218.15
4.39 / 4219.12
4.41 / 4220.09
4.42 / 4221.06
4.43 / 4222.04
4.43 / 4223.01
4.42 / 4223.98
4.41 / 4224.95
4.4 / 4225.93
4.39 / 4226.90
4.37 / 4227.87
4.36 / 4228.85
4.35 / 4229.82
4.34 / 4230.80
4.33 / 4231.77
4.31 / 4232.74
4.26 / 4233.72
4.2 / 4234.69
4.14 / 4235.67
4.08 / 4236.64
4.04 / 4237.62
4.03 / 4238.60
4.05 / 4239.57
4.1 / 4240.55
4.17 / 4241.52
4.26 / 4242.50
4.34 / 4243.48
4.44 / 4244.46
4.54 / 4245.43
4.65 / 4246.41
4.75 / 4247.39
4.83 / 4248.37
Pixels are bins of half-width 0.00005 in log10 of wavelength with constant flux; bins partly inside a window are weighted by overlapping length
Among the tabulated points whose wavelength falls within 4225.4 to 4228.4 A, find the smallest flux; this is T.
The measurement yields 4.37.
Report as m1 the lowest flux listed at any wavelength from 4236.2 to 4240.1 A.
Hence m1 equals 4.03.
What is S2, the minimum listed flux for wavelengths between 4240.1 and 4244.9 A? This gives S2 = 4.1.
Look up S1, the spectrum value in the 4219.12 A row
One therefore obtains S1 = 4.39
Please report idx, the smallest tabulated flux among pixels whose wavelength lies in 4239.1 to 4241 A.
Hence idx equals 4.05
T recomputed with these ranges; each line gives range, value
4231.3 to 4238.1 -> 4.04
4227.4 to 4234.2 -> 4.26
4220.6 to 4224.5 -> 4.42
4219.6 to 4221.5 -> 4.41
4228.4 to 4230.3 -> 4.35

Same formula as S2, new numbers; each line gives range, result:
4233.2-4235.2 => 4.2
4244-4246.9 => 4.44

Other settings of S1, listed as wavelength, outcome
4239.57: 4.05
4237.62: 4.04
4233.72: 4.26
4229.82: 4.35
